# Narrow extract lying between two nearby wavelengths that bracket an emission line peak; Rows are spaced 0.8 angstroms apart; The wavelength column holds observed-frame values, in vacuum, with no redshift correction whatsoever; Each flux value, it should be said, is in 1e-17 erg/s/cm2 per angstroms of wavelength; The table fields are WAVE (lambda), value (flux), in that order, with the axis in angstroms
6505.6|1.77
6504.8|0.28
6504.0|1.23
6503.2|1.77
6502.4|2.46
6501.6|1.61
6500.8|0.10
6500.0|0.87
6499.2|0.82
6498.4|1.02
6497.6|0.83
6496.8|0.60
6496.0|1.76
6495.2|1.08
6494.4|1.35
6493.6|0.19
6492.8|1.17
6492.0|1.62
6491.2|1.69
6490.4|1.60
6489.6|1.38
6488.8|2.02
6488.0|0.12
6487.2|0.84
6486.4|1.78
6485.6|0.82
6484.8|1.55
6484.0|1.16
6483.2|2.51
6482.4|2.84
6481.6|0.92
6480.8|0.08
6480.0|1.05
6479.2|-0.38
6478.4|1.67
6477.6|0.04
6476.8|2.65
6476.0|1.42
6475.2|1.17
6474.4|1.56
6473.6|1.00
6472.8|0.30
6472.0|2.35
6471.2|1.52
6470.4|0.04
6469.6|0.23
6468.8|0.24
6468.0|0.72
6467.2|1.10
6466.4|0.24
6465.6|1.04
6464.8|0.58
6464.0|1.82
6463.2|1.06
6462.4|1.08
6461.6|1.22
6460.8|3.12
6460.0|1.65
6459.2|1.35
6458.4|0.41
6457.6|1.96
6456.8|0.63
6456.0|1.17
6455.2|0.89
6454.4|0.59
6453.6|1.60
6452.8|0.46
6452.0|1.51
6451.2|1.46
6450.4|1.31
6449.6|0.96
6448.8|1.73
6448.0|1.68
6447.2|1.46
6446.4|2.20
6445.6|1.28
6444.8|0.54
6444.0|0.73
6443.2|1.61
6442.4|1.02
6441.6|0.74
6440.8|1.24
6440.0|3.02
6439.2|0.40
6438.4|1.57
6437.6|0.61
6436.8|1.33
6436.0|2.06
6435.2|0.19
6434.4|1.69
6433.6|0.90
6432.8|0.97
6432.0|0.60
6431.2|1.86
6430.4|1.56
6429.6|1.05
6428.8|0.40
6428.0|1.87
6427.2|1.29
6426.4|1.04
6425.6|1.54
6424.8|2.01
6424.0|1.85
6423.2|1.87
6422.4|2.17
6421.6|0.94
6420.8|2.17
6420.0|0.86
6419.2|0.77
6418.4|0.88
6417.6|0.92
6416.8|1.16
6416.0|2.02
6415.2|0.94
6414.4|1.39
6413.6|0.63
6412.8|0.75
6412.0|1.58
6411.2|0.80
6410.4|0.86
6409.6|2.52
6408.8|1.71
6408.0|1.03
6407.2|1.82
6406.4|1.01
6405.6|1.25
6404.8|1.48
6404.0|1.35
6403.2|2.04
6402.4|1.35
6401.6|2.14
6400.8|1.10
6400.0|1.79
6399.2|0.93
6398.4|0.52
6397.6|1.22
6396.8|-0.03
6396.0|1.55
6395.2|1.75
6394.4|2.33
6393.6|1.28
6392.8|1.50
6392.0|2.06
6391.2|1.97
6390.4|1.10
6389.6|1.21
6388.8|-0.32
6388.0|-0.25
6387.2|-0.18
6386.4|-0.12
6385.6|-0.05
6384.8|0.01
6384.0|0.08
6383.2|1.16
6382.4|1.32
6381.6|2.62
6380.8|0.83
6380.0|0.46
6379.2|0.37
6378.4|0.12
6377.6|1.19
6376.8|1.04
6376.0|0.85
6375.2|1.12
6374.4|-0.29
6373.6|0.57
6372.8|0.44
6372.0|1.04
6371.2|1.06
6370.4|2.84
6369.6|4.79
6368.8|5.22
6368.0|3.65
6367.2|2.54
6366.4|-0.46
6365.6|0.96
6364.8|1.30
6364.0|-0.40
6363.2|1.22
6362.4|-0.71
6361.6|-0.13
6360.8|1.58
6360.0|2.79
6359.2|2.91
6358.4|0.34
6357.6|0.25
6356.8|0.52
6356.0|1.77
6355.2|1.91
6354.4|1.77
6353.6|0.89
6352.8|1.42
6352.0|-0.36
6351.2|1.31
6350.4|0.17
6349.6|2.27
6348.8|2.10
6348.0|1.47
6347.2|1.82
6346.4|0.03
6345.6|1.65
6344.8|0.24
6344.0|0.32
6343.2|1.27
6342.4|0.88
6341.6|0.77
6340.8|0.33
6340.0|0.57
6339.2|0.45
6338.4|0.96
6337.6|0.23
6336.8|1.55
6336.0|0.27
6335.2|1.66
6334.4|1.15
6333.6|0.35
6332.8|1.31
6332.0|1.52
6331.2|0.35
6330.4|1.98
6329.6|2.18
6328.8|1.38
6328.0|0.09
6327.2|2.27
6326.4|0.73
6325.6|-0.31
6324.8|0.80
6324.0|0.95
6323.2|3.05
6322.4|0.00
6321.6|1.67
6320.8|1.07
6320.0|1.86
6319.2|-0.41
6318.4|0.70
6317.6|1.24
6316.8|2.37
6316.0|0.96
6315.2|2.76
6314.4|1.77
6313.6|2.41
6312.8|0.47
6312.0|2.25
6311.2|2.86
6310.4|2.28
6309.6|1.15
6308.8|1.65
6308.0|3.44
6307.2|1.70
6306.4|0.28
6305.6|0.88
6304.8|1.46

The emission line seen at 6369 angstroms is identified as H-beta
